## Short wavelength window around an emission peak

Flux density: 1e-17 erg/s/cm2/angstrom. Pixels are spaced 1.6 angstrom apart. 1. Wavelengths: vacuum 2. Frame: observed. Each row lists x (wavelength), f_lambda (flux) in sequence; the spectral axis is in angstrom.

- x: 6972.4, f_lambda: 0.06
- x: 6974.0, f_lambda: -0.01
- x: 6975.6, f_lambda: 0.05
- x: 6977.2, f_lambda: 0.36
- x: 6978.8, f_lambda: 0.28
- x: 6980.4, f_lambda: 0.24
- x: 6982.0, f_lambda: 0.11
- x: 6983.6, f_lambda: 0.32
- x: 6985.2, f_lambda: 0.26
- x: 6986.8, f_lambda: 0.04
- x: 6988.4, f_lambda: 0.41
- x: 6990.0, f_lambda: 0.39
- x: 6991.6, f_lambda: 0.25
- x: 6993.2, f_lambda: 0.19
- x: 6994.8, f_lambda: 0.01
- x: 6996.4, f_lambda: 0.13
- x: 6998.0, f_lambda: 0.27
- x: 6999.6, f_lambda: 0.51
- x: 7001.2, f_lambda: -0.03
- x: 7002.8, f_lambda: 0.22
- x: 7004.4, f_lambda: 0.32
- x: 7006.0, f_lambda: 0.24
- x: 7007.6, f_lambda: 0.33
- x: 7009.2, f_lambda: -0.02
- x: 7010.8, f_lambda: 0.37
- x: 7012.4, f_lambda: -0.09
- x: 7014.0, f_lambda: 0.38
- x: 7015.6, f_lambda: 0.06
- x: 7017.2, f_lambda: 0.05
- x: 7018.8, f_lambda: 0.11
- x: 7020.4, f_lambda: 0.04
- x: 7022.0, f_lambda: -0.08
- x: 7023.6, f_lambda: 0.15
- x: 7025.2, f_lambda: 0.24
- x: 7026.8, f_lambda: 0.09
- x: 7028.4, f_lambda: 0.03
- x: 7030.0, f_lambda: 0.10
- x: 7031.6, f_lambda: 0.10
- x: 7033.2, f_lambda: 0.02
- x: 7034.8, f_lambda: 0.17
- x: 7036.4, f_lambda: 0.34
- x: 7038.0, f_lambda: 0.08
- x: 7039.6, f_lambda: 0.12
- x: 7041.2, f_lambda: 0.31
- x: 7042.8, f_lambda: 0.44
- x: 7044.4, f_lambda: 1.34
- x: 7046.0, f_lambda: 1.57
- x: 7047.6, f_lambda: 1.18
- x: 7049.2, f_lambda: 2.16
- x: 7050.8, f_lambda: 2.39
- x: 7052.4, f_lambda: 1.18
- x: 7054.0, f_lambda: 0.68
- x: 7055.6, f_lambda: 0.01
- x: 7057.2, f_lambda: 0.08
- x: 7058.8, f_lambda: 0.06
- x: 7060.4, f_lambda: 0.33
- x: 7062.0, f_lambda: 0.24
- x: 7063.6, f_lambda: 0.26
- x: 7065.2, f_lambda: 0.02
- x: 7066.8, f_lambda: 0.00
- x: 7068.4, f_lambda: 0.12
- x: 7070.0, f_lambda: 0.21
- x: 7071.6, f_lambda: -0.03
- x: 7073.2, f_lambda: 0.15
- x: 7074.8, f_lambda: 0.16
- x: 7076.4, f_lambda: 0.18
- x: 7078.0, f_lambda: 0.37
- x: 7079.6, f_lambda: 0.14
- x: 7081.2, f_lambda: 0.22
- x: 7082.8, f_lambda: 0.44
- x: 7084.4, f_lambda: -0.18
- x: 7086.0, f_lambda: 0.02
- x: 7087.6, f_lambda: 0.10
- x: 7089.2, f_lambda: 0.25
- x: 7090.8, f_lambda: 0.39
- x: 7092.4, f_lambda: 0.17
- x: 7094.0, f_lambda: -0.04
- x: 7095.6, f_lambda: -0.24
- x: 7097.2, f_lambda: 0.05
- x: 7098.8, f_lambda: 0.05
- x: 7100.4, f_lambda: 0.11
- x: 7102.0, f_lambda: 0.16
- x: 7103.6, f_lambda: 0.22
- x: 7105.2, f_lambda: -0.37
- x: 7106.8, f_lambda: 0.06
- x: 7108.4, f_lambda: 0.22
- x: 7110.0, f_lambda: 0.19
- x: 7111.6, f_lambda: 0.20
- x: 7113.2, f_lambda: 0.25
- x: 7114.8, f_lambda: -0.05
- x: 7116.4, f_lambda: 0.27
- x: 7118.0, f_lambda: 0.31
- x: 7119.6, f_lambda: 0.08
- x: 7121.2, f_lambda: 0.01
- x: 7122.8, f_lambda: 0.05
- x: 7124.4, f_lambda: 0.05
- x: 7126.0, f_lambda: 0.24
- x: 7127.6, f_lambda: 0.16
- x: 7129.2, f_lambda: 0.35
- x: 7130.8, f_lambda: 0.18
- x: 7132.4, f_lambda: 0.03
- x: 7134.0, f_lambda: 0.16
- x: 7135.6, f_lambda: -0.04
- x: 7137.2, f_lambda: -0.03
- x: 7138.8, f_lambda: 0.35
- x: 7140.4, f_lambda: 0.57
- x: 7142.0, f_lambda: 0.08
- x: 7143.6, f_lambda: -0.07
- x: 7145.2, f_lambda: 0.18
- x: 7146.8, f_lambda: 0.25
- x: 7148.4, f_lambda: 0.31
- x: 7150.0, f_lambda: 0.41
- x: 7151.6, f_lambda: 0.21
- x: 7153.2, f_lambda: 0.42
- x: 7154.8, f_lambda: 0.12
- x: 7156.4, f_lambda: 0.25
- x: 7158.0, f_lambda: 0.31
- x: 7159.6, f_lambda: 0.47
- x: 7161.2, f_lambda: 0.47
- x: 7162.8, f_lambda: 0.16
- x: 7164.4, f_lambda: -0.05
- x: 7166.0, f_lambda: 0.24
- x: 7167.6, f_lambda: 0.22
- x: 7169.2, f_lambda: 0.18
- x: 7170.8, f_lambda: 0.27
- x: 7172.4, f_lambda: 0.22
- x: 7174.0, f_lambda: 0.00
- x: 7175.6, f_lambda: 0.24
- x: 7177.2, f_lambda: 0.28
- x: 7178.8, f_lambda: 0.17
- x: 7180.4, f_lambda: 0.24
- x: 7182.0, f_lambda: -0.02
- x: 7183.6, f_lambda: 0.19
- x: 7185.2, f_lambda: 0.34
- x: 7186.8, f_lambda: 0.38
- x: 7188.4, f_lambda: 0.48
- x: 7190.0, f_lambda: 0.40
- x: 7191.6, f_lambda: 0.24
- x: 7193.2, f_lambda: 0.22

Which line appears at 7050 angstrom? [O II] 3727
